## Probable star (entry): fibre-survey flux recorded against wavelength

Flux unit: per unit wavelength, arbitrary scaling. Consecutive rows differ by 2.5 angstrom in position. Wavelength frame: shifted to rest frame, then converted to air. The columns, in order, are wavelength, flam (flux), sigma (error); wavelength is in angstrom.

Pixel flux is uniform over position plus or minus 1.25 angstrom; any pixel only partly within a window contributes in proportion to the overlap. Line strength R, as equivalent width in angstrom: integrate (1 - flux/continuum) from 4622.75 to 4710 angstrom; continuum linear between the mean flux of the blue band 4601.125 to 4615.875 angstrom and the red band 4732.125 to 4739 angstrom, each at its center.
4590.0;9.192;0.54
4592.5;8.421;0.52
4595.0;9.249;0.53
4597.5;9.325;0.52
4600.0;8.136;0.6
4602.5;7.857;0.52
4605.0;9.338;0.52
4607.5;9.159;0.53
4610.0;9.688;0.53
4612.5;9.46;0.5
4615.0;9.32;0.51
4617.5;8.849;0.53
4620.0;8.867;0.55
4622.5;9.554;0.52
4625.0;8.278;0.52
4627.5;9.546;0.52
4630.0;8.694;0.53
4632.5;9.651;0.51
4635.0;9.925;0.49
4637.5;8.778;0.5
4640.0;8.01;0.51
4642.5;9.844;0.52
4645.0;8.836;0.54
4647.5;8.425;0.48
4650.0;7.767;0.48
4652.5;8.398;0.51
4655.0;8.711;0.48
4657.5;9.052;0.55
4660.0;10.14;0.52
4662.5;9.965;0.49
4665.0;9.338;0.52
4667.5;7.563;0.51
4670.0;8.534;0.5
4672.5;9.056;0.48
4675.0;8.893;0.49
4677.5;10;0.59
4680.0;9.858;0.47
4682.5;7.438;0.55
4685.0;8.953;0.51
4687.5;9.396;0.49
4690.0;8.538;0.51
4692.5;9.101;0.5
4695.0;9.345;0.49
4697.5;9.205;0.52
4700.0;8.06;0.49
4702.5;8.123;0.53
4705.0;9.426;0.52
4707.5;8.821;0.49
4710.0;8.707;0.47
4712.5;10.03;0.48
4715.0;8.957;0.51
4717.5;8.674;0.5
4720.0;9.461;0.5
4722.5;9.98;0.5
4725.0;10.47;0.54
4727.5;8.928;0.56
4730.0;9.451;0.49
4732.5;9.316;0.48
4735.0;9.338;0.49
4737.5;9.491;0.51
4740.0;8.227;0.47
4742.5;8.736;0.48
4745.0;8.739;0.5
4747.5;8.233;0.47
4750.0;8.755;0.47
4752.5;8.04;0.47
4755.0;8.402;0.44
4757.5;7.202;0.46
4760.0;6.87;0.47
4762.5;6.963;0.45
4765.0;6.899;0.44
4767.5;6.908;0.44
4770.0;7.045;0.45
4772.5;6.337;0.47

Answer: 2.7 angstrom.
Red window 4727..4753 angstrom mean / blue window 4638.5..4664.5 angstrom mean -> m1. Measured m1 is 1.0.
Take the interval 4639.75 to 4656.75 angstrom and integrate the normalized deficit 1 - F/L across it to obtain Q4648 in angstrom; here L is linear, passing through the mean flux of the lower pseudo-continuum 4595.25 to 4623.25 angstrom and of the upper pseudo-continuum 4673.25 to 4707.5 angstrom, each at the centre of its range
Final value 0.72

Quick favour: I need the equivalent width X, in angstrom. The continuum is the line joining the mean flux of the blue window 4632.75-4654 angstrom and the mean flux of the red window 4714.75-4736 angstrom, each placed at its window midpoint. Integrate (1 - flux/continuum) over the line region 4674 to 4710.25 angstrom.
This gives 0.9 angstrom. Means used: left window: 8.79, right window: 9.42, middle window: 8.93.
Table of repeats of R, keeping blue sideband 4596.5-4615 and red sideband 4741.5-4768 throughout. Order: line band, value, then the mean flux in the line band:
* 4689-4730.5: -4.9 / 9.13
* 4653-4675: -1.2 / 9.01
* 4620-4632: -0.3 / 9.04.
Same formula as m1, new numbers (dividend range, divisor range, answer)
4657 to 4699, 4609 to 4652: 1.01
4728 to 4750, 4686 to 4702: 1.00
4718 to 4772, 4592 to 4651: 0.94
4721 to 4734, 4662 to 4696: 1.07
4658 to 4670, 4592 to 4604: 1.06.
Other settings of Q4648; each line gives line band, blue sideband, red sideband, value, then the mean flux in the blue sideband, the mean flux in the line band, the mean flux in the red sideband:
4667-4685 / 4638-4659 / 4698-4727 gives 0.08 angstrom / 8.65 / 8.83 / 9.15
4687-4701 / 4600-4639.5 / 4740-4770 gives -0.94 angstrom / 9.08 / 8.93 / 7.78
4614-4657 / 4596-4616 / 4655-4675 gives 0.65 angstrom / 9.03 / 8.91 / 9.06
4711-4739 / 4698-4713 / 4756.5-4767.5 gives -4.36 angstrom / 8.82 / 9.45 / 6.97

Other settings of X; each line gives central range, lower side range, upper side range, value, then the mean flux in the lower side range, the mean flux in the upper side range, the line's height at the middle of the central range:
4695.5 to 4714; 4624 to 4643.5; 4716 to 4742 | 0.7 angstrom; 9.09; 9.31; 9.26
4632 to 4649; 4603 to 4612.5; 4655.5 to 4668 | 0.5 angstrom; 9.28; 9.28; 9.28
